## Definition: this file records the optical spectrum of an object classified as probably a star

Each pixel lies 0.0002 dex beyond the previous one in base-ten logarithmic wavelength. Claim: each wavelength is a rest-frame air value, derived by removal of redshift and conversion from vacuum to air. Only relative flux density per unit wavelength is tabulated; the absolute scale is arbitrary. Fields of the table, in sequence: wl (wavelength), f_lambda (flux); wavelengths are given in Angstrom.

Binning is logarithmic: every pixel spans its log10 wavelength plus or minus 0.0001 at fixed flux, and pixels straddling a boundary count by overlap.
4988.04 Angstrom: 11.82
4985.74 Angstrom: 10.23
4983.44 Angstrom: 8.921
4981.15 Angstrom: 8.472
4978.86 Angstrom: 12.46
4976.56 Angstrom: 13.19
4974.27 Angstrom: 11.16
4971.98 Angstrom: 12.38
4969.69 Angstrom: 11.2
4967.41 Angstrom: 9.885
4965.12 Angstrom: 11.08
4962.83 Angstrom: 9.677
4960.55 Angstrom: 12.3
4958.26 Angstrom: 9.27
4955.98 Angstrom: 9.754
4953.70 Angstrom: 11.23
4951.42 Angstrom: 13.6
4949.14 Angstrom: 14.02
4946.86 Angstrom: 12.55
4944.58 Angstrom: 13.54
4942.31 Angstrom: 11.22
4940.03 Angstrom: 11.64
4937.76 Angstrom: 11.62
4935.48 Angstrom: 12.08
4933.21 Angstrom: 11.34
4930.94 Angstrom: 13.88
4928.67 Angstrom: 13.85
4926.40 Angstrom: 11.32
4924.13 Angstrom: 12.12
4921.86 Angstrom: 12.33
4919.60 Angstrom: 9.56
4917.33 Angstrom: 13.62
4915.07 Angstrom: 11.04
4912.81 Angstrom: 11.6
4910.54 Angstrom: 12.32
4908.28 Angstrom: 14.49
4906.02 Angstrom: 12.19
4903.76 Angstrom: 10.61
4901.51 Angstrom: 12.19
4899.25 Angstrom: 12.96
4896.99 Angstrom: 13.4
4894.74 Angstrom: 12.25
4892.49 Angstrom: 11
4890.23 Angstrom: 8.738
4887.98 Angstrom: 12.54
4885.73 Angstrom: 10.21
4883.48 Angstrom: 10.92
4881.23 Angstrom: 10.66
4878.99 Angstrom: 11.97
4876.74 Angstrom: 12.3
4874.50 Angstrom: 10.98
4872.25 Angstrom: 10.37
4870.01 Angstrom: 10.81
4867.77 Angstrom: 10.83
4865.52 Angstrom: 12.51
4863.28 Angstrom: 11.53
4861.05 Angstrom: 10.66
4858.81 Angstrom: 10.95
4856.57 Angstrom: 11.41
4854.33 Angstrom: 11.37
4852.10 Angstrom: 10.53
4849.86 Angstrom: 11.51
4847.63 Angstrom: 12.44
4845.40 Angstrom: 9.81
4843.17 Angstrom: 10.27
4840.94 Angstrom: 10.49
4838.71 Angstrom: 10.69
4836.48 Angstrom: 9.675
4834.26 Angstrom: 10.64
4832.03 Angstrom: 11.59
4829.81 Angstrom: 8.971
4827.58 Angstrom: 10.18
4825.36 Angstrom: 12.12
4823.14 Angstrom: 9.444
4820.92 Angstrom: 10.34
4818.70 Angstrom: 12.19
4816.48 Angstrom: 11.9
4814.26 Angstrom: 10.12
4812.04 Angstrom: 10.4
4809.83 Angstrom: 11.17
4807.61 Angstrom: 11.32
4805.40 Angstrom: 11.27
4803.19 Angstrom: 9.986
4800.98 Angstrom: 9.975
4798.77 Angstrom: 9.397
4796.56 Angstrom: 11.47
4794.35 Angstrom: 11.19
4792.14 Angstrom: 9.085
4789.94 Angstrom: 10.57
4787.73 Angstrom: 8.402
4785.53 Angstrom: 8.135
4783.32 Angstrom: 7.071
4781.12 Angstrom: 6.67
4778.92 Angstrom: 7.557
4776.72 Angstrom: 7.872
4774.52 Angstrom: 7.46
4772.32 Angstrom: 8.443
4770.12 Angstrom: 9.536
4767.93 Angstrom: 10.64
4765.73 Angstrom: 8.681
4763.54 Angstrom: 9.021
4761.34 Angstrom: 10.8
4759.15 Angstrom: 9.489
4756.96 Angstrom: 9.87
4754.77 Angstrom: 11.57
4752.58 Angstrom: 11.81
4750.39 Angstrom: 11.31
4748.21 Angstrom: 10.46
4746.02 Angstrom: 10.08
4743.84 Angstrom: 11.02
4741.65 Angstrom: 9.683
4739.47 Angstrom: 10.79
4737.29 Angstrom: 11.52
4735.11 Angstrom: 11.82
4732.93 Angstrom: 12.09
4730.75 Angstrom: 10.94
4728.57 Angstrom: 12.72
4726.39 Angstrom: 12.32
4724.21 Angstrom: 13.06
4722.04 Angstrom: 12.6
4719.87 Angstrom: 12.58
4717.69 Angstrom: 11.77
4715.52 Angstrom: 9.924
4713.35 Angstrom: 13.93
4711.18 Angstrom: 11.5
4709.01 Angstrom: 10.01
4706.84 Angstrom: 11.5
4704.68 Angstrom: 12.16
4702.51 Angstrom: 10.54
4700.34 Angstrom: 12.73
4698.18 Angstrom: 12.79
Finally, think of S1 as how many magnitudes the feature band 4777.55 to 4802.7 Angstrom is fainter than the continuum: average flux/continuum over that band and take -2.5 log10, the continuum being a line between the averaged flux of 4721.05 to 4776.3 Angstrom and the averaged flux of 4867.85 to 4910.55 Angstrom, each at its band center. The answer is 0.21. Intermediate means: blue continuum 10.7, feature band 9.06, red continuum 11.6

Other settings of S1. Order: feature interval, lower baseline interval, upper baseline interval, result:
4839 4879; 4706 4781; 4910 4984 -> 0.010 mag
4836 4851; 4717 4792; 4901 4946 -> 0.048 mag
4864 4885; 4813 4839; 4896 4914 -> 0.048 mag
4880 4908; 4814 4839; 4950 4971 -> -0.074 mag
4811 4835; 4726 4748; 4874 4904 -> 0.067 mag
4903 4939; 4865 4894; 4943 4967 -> -0.071 mag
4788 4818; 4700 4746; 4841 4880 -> 0.079 mag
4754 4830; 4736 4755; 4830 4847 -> 0.093 mag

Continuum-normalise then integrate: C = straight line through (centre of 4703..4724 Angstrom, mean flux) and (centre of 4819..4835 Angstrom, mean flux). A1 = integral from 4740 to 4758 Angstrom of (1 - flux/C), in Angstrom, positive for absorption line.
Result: 1.1 Angstrom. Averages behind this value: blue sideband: 11.8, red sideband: 10.6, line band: 10.7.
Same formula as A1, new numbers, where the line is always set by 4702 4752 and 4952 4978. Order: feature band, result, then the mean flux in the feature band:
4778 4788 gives 3.4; 7.5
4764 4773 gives 1.6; 9.35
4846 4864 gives 0.0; 11.3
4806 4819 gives 0.3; 11.1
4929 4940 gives -1.1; 12.3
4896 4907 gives -1.0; 12.3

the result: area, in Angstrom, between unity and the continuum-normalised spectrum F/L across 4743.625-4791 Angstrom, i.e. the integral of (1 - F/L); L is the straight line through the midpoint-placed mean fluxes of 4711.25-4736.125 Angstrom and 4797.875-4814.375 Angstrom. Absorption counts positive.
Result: 8.1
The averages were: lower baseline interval 12.1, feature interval 9.35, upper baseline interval 10.5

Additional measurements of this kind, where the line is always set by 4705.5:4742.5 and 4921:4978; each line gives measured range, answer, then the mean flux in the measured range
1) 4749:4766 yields 1.9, 10.4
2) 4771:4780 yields 3.0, 7.87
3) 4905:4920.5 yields -0.4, 12.2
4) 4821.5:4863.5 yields 3.7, 10.7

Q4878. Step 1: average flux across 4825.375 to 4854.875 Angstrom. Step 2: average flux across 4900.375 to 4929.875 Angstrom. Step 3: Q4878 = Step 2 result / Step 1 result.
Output 1.1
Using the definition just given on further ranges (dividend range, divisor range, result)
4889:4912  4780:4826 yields 1.19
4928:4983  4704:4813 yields 1.12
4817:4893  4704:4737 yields 0.92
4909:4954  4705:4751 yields 1.06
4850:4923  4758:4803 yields 1.27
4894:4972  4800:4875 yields 1.10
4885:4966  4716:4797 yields 1.16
